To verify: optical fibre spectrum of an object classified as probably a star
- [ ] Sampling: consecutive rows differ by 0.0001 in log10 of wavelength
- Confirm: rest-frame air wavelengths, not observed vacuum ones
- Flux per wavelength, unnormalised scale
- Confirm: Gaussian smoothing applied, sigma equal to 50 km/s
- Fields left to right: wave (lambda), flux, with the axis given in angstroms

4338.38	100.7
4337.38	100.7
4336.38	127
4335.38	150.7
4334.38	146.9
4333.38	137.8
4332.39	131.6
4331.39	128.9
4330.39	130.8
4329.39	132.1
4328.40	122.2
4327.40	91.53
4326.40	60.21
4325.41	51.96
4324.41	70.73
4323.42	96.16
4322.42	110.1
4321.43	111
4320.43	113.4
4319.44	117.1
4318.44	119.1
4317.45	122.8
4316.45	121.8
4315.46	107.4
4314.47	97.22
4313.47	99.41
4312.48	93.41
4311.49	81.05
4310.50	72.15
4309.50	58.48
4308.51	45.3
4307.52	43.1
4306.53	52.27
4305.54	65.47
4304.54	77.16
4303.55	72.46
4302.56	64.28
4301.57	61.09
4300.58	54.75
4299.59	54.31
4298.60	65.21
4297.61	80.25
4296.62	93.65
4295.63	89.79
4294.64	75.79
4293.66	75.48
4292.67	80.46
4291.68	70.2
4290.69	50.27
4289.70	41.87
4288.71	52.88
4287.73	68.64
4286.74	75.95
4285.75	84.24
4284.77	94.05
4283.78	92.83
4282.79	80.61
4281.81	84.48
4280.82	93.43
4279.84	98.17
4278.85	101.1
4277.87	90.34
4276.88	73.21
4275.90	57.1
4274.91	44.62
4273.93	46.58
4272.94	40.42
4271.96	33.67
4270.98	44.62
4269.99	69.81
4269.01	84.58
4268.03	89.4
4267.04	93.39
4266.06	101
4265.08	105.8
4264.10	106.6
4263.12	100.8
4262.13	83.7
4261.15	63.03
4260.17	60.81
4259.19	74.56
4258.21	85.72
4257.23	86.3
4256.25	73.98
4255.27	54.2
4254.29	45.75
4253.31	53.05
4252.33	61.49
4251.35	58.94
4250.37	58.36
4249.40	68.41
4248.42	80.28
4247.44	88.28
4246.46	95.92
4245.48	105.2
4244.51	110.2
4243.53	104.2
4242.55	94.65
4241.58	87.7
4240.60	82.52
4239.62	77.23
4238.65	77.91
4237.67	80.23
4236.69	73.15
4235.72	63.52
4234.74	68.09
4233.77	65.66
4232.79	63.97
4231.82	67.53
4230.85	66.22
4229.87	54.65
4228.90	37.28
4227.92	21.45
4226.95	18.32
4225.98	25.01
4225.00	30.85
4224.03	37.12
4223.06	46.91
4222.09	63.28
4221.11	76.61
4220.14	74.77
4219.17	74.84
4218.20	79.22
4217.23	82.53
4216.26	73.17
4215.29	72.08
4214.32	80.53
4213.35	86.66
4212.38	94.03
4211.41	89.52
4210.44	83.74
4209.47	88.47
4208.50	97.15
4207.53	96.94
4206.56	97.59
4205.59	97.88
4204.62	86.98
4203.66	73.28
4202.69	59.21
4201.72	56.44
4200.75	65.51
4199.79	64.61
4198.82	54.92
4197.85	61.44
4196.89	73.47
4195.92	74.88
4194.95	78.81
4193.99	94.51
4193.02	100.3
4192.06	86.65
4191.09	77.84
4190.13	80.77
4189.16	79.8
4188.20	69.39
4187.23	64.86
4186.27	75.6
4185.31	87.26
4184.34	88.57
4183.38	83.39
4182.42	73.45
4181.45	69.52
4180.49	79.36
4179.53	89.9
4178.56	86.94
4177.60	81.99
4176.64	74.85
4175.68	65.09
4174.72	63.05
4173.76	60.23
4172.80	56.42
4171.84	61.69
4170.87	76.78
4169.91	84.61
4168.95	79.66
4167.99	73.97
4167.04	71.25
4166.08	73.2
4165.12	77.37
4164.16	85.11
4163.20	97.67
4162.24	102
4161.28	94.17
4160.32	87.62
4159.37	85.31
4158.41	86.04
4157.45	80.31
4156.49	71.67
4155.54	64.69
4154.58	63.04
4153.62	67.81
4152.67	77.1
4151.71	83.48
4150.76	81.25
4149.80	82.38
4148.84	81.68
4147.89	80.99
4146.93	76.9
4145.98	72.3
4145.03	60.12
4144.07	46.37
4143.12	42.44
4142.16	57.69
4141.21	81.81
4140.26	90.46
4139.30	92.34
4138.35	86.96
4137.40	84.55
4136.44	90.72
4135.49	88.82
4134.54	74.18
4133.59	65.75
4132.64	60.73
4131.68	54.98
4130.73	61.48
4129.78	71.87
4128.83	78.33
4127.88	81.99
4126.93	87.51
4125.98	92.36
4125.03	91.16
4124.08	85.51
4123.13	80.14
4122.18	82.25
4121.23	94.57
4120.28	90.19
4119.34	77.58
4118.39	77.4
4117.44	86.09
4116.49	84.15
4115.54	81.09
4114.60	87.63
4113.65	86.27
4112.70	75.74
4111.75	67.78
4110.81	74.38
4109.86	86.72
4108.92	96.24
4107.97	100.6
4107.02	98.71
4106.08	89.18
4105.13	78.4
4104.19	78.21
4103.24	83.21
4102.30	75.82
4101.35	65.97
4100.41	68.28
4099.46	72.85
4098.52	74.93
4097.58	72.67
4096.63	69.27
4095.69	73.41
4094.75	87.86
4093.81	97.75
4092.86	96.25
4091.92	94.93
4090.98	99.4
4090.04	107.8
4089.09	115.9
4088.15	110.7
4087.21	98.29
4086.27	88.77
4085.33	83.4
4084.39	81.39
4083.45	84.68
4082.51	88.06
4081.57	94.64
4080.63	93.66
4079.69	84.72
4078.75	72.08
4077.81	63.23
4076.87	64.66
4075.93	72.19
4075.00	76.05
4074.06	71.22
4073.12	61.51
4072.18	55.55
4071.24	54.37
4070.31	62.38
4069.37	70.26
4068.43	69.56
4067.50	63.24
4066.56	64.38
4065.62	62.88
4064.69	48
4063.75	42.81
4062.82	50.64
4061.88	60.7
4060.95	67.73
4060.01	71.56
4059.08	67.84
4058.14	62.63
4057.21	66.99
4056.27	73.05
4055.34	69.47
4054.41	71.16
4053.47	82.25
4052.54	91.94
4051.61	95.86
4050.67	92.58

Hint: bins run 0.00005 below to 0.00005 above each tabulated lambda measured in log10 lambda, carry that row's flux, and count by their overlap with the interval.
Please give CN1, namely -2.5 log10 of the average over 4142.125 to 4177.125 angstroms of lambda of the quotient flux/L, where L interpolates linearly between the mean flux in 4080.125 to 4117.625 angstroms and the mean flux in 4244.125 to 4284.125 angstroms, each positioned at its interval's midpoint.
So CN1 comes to 0.11 mag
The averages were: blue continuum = 86.3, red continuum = 76.5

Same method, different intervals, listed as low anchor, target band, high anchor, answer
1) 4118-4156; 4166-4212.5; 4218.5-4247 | -0.09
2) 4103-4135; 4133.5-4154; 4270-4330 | 0.07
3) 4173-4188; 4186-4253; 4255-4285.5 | 0.05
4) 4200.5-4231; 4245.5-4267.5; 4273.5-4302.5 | -0.10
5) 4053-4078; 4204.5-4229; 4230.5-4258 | 0.06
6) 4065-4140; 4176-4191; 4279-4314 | -0.02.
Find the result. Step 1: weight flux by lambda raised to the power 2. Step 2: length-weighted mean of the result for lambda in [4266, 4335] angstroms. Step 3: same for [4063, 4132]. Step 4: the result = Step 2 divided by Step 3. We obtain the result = 1.2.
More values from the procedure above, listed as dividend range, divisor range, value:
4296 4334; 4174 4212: 1.21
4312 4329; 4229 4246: 1.34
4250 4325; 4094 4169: 1.05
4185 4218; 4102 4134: 1.02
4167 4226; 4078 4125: 0.92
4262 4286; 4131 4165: 1.10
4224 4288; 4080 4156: 0.95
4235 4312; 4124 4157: 1.05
